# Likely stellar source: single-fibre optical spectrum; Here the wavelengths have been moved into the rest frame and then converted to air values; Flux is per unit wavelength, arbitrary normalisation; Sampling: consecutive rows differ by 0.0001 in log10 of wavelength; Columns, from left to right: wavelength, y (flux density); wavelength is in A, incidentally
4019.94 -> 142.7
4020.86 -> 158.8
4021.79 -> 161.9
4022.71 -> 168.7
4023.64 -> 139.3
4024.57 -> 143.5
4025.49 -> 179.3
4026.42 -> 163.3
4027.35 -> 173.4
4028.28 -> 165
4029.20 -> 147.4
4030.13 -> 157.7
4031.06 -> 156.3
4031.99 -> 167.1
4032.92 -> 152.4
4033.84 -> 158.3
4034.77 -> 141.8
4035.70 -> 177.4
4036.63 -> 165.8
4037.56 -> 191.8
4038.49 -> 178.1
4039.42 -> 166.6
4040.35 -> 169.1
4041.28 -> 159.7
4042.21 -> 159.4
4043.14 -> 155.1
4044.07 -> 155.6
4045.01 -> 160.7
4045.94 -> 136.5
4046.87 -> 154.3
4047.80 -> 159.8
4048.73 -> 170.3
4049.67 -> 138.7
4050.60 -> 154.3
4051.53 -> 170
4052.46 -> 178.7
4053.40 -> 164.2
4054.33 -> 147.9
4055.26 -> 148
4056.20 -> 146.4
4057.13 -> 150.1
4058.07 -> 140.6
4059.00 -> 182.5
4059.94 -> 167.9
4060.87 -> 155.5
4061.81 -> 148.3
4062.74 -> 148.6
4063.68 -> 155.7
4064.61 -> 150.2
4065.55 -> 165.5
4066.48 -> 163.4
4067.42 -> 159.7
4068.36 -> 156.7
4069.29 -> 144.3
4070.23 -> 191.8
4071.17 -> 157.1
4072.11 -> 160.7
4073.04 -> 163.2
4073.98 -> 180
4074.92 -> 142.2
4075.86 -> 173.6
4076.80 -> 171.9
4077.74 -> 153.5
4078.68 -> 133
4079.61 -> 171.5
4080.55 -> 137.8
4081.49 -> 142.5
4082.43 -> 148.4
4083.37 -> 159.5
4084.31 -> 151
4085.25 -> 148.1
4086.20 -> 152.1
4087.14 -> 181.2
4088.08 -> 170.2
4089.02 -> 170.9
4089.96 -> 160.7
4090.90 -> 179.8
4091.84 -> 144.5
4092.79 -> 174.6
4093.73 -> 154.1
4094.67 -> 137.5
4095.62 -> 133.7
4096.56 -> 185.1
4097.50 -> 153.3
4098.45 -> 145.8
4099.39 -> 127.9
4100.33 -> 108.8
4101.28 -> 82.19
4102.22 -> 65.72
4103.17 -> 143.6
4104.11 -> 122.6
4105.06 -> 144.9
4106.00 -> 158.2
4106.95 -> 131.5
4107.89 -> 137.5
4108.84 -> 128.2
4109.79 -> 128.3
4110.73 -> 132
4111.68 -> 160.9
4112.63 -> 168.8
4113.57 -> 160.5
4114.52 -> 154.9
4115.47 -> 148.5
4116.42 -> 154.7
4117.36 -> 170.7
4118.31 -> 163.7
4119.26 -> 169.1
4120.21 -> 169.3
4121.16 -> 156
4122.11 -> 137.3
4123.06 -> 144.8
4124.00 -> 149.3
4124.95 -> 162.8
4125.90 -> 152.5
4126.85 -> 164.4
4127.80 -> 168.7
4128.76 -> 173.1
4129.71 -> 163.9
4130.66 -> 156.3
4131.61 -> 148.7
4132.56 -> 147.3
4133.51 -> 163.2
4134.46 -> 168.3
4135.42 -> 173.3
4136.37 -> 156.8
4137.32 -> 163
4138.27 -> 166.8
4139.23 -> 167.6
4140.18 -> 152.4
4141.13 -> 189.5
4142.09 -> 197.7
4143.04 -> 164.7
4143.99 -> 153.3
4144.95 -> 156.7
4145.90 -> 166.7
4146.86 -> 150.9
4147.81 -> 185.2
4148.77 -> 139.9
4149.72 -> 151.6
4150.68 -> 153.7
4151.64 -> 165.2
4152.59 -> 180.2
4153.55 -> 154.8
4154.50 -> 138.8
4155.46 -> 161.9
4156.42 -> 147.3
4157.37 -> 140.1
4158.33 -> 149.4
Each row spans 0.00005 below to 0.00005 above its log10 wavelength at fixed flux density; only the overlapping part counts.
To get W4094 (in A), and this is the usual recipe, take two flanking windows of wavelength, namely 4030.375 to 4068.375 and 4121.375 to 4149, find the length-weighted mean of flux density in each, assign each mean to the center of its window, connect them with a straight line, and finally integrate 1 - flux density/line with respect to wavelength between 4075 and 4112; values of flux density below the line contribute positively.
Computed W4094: 3.3 A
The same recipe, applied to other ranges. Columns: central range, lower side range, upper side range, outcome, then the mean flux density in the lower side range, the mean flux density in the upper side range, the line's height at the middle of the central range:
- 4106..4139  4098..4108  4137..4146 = -2.2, 124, 168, 146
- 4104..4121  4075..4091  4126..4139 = 1.0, 158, 162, 161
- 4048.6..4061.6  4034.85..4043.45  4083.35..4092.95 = 0.7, 168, 163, 166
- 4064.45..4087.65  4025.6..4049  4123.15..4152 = 0.5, 162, 162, 162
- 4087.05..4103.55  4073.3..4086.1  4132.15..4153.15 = 1.3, 155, 164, 157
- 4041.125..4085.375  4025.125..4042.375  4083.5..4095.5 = 1.3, 165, 159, 162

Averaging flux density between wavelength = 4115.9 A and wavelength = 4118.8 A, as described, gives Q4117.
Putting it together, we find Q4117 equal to 163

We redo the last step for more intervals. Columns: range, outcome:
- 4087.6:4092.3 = 166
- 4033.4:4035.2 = 150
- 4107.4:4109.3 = 133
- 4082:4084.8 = 153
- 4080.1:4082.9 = 143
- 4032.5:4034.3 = 156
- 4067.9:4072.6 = 162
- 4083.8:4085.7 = 150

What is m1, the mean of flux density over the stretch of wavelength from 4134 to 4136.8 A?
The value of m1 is 166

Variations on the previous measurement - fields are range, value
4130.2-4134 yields 154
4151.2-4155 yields 160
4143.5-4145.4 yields 155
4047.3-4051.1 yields 156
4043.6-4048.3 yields 154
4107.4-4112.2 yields 138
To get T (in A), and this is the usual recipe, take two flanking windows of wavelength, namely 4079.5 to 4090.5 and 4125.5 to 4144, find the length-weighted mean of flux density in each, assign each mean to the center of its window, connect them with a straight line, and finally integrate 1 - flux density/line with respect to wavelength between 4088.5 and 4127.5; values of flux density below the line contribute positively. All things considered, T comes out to 3.3 A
